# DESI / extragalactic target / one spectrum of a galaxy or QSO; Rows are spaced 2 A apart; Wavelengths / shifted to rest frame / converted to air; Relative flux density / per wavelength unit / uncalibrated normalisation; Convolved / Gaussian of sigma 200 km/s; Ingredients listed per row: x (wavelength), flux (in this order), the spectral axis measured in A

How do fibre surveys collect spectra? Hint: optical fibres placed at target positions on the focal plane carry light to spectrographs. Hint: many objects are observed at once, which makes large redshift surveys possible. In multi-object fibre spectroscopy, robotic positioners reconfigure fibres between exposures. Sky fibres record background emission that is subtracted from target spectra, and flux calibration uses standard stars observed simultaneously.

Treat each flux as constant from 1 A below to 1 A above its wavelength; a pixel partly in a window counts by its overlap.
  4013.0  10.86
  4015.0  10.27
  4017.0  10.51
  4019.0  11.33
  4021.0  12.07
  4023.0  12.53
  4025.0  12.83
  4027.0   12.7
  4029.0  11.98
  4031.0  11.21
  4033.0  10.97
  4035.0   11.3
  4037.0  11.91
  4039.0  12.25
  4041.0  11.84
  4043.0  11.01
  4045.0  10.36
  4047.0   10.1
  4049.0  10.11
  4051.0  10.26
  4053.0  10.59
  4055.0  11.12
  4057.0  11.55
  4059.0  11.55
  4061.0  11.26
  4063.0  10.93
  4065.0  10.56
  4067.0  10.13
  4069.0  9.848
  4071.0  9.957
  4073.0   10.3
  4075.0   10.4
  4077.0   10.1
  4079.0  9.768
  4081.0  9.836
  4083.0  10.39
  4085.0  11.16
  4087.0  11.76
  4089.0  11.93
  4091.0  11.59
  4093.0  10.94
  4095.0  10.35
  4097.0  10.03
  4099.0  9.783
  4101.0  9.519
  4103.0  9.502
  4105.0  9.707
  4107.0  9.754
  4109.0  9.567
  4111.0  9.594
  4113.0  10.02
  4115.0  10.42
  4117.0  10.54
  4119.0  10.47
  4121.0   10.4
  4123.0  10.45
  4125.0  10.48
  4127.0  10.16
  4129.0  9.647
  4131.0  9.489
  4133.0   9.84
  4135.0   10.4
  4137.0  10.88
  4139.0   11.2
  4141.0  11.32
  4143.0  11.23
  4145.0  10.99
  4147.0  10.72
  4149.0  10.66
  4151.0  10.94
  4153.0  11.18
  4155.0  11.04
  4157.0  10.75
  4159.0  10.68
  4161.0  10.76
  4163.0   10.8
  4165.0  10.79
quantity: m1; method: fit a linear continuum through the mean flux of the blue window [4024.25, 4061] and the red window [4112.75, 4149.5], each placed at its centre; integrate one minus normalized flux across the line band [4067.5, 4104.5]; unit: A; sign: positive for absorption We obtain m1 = 1.77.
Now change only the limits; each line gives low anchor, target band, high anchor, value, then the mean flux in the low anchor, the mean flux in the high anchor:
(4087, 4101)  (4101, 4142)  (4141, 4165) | 2.45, 10.8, 10.9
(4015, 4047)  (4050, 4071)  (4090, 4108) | 0.39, 11.6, 10.1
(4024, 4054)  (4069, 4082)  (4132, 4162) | 1.28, 11.3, 10.8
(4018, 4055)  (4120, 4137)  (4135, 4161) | 1.33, 11.4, 10.9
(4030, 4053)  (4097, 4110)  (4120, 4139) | 1.00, 11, 10.2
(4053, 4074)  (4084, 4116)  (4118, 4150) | 0.80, 10.7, 10.5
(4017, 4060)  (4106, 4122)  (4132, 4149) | 1.26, 11.4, 10.8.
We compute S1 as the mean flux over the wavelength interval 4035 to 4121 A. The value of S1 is 10.5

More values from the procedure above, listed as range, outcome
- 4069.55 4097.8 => 10.6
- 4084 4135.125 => 10.3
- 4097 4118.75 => 9.87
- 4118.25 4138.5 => 10.2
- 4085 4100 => 10.9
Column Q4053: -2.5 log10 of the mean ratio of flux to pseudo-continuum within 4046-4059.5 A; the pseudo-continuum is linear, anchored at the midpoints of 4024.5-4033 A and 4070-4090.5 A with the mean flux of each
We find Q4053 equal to 0.06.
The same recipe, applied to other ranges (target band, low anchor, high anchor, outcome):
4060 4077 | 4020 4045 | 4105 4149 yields 0.09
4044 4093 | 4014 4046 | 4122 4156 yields 0.06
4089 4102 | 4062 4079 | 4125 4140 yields -0.03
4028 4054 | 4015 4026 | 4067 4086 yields 0.01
